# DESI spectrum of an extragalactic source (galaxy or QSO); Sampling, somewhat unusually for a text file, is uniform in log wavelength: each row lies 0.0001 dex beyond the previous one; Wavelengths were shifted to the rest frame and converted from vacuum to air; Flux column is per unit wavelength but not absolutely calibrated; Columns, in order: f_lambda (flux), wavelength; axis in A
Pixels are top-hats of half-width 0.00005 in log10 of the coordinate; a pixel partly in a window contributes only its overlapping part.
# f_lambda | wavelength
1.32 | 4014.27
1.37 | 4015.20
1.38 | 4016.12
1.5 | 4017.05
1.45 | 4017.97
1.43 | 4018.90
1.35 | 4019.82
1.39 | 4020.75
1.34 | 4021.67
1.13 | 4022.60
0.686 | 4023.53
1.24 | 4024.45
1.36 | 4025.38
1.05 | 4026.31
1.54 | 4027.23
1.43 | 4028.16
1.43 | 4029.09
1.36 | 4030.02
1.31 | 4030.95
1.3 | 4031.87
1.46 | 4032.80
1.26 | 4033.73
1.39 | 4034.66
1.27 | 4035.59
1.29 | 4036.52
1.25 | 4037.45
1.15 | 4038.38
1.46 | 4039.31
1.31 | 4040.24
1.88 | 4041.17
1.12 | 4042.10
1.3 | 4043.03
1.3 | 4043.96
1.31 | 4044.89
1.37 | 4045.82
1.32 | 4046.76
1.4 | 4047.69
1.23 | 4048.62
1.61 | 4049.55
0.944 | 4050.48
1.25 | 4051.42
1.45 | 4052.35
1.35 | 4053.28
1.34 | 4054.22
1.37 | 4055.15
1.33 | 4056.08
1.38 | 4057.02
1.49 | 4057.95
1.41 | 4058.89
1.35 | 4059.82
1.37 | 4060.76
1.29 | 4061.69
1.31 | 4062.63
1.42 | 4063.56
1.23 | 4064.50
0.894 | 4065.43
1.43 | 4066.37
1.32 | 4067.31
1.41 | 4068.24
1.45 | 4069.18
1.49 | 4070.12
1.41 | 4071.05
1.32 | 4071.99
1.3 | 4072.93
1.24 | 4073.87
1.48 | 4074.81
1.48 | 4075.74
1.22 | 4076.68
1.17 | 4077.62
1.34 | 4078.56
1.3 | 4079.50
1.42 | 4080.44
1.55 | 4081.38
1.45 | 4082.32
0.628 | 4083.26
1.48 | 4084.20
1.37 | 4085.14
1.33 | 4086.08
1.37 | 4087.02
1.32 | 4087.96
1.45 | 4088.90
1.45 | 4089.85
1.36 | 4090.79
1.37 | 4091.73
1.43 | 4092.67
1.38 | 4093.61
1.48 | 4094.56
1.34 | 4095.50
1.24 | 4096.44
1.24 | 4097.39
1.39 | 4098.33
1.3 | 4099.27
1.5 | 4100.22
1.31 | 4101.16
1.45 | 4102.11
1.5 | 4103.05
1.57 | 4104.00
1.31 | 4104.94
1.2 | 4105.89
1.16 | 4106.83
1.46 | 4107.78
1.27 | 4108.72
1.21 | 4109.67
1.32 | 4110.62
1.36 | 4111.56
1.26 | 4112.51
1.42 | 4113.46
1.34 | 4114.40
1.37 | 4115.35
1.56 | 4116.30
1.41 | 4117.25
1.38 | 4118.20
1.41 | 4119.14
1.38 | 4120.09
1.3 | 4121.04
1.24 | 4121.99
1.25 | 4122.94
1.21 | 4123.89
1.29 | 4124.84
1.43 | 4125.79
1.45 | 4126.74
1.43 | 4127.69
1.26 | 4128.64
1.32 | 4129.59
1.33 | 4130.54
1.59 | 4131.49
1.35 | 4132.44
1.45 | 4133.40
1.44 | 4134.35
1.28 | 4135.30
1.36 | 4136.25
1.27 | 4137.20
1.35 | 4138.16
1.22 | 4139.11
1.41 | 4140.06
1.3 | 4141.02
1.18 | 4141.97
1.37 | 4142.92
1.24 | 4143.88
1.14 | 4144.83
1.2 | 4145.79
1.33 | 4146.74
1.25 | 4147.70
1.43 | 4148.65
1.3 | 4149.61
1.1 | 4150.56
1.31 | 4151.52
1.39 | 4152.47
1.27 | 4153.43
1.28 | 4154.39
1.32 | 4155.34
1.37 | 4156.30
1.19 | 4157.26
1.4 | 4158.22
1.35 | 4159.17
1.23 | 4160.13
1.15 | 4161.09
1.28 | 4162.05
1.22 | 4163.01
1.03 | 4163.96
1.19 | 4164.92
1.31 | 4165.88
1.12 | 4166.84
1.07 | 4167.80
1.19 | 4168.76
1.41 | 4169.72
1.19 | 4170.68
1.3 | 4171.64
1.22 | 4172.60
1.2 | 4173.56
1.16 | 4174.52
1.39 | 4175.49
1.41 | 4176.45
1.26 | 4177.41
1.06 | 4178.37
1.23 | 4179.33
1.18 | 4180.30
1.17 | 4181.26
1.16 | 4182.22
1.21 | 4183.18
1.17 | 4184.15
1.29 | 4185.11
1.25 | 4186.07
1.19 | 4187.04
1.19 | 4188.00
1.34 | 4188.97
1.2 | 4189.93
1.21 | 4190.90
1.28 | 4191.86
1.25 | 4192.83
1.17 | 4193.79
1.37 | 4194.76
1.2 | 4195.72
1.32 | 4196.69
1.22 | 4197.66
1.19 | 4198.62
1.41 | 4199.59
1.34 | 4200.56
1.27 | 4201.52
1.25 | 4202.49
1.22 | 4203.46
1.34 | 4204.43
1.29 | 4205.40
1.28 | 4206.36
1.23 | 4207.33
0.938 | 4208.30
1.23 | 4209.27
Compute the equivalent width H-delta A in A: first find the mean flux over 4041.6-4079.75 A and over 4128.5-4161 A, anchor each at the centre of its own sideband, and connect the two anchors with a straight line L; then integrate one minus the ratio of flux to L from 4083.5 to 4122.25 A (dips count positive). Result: -1.2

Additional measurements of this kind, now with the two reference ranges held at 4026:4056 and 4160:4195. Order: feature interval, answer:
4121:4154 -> -1.6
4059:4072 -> -0.2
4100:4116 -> -0.9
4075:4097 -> -0.8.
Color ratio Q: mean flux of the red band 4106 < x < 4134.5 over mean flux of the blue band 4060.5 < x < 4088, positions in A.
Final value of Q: 1.0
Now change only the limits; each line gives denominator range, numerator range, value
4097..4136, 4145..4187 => 0.92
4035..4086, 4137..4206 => 0.94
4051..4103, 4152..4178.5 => 0.93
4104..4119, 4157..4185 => 0.91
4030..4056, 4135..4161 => 0.97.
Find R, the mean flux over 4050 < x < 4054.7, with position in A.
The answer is 1.27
